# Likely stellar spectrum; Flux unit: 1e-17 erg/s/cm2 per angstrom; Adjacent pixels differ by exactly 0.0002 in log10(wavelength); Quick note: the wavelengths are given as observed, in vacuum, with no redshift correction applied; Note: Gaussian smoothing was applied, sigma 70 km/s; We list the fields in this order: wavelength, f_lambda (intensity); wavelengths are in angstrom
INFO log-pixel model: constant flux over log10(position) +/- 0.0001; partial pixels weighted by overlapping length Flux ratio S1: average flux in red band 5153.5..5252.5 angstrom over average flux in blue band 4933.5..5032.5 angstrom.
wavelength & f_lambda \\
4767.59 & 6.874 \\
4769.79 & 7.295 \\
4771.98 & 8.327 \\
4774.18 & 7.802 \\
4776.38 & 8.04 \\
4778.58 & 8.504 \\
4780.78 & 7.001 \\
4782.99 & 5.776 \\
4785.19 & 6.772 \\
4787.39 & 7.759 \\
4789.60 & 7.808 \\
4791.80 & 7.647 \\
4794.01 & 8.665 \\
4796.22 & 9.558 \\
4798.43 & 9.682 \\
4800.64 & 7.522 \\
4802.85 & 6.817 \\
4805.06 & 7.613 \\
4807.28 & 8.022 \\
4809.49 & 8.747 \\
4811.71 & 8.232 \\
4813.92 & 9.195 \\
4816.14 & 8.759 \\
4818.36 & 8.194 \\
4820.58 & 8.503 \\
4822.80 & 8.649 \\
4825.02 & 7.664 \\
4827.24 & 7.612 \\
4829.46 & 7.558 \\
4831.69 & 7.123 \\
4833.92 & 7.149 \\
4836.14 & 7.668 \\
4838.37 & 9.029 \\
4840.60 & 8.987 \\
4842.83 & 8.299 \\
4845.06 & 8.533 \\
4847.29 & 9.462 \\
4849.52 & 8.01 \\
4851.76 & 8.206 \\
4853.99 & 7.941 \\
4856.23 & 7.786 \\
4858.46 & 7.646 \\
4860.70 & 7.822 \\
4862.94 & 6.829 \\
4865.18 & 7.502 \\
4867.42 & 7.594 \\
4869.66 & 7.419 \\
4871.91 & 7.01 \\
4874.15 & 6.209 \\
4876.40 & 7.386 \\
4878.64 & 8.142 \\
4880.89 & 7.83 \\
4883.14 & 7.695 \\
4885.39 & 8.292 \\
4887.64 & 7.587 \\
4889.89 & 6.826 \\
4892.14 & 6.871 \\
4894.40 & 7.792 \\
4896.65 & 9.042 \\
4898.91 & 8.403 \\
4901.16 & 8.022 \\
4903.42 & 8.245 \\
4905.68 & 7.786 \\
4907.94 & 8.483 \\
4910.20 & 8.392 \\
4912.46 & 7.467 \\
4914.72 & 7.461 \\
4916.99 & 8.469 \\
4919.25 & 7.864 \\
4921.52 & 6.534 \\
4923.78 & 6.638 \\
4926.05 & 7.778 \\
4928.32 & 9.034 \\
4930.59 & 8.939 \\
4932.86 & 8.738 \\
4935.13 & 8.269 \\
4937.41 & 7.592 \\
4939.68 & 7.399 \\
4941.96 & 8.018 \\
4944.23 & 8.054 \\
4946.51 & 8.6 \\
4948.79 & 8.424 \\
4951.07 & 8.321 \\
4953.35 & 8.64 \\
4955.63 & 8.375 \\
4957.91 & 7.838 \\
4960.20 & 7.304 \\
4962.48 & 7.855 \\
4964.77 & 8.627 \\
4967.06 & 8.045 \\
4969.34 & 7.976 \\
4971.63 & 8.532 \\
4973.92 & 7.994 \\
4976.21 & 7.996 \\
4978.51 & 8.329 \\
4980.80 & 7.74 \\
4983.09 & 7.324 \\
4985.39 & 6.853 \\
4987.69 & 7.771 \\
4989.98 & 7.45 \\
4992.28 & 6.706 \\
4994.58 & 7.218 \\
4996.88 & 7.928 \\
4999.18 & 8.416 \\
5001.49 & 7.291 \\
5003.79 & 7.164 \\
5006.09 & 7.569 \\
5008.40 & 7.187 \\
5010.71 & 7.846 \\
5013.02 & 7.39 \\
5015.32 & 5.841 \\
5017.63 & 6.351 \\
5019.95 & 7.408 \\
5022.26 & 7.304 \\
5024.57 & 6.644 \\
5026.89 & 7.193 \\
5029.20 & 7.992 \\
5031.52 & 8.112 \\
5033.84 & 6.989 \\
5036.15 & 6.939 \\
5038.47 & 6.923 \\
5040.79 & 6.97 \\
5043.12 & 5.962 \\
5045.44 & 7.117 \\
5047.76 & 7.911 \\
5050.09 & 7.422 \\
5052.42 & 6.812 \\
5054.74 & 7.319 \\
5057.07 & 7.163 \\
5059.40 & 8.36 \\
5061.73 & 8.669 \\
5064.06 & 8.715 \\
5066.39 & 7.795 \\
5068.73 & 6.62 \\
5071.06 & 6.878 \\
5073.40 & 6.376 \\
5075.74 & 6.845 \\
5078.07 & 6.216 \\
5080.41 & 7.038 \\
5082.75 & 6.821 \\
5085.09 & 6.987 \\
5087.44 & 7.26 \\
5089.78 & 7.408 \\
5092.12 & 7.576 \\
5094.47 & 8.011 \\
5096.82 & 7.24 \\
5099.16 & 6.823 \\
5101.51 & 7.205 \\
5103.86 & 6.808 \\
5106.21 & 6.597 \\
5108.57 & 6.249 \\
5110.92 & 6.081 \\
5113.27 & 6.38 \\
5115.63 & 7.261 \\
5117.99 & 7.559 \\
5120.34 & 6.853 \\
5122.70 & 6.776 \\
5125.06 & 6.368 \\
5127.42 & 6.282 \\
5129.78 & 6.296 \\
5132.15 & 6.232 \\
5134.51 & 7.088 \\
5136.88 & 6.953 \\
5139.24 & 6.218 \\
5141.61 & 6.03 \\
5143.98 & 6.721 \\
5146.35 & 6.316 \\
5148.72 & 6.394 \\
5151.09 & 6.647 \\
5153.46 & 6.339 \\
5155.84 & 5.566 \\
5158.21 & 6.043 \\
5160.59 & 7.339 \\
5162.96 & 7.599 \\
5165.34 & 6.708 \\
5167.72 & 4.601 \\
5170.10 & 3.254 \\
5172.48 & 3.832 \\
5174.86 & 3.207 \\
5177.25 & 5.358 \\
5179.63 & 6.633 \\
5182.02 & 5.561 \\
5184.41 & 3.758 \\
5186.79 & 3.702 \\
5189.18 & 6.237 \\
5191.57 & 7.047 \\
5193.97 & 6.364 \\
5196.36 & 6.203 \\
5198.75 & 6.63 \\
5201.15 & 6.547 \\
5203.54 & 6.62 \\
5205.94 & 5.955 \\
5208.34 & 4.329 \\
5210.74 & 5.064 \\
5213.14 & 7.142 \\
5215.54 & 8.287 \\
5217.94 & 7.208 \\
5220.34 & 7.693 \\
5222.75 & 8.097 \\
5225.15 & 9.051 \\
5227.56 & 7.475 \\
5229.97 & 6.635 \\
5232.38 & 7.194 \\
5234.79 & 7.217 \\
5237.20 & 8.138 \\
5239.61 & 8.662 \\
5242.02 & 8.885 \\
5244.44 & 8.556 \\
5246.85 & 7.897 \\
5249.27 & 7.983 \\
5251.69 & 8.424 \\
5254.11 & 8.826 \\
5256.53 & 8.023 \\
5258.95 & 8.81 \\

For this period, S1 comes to 0.85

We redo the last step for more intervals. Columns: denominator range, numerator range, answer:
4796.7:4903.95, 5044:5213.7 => 0.82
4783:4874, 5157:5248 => 0.81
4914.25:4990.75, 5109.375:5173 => 0.79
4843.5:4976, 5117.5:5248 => 0.82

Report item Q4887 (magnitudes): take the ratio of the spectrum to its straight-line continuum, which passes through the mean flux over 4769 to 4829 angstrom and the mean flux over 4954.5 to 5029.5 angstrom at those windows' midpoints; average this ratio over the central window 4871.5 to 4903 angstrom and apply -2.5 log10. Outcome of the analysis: 0.02 mag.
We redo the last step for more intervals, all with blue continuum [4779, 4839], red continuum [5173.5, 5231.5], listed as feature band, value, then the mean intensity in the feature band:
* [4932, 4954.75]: -0.11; 8.2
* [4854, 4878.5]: 0.05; 7.38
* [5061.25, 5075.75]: -0.08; 7.4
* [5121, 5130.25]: 0.02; 6.46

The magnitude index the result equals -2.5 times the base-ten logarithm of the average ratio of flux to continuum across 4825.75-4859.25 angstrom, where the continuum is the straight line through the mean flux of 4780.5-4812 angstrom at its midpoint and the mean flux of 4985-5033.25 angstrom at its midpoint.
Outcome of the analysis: -0.05 mag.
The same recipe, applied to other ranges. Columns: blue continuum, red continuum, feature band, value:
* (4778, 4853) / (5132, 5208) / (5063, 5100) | -0.11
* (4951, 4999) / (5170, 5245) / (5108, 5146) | 0.06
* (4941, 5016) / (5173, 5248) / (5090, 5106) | -0.01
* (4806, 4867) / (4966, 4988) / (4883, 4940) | 0.01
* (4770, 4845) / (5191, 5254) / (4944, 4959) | -0.08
